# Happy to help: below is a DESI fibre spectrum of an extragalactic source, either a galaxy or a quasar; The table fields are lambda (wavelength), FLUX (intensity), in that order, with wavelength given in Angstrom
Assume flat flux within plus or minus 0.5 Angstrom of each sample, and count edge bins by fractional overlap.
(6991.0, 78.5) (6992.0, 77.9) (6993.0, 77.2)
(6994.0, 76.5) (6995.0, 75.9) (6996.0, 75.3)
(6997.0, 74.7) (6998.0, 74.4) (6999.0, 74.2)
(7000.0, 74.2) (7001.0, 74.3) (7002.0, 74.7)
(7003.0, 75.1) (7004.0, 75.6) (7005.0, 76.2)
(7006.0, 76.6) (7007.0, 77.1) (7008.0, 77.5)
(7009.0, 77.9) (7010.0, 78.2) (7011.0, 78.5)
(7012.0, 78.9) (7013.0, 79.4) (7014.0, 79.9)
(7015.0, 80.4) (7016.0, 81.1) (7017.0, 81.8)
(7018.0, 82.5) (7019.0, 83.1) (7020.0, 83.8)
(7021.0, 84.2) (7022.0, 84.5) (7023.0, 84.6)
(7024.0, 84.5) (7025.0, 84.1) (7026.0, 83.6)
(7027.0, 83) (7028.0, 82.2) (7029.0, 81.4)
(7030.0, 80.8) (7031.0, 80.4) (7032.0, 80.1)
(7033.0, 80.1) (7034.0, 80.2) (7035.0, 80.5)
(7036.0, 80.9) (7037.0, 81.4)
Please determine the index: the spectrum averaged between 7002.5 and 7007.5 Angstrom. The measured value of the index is 76.1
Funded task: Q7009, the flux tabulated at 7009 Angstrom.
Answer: 77.9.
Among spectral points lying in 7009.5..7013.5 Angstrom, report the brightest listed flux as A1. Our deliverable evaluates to 79.4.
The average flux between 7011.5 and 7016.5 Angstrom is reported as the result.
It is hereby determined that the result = 79.9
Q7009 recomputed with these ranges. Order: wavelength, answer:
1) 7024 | 84.5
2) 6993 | 77.2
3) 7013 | 79.4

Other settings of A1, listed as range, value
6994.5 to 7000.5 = 75.9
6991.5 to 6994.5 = 77.9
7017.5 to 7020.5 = 83.8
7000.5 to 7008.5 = 77.5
